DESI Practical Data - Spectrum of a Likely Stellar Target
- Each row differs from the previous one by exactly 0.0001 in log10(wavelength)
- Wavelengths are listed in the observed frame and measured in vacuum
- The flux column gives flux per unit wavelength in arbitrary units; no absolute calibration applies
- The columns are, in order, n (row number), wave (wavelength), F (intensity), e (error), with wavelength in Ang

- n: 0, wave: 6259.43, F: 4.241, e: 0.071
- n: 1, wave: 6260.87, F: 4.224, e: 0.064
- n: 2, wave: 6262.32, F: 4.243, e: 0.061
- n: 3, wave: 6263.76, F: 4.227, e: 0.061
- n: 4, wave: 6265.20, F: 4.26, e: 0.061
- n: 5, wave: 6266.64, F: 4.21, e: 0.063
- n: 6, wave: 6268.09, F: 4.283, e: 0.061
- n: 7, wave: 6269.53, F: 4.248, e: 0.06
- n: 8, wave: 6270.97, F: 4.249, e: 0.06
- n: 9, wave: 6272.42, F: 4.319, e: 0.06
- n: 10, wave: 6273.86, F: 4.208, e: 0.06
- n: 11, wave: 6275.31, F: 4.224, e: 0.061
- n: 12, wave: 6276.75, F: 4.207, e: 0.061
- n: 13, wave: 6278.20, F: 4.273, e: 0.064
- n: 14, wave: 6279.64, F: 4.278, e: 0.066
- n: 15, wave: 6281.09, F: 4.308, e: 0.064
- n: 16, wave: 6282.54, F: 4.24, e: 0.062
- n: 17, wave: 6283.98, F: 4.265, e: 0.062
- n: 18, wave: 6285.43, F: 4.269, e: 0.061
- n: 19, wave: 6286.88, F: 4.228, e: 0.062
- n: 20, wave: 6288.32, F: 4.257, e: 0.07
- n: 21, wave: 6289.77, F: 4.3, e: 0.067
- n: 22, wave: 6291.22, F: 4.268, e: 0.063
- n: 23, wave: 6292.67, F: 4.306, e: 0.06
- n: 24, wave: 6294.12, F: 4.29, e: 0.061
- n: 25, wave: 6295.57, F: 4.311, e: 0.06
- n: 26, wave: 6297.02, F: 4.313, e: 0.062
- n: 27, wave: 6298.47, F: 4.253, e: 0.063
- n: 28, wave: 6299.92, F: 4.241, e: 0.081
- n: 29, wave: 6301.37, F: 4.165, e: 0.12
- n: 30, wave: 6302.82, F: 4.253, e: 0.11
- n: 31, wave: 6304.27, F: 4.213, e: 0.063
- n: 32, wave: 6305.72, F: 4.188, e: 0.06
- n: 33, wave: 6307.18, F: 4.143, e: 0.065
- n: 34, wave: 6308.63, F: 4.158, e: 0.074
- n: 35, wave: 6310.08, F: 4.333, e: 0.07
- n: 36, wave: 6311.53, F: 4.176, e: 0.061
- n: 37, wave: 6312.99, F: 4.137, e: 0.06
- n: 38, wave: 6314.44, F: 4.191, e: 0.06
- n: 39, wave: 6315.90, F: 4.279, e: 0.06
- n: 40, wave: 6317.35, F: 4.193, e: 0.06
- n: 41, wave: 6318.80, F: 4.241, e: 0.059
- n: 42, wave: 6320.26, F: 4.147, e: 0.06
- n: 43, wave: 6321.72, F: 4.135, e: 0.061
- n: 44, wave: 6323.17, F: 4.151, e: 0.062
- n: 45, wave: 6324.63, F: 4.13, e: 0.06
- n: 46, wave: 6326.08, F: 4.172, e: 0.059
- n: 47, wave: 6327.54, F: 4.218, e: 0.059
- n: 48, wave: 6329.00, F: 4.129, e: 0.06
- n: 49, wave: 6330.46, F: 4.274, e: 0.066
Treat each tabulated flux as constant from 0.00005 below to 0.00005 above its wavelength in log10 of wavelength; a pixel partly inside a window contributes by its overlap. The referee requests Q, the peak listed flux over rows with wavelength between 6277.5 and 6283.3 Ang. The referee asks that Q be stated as 4.308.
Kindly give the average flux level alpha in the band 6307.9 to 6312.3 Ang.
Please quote 4.22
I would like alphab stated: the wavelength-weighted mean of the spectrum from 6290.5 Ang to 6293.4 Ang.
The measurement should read 4.28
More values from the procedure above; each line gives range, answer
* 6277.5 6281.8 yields 4.29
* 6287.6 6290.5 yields 4.28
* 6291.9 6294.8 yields 4.29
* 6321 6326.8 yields 4.15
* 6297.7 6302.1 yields 4.22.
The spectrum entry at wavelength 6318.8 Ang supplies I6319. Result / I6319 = 4.241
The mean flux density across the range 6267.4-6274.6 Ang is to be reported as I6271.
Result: 4.26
